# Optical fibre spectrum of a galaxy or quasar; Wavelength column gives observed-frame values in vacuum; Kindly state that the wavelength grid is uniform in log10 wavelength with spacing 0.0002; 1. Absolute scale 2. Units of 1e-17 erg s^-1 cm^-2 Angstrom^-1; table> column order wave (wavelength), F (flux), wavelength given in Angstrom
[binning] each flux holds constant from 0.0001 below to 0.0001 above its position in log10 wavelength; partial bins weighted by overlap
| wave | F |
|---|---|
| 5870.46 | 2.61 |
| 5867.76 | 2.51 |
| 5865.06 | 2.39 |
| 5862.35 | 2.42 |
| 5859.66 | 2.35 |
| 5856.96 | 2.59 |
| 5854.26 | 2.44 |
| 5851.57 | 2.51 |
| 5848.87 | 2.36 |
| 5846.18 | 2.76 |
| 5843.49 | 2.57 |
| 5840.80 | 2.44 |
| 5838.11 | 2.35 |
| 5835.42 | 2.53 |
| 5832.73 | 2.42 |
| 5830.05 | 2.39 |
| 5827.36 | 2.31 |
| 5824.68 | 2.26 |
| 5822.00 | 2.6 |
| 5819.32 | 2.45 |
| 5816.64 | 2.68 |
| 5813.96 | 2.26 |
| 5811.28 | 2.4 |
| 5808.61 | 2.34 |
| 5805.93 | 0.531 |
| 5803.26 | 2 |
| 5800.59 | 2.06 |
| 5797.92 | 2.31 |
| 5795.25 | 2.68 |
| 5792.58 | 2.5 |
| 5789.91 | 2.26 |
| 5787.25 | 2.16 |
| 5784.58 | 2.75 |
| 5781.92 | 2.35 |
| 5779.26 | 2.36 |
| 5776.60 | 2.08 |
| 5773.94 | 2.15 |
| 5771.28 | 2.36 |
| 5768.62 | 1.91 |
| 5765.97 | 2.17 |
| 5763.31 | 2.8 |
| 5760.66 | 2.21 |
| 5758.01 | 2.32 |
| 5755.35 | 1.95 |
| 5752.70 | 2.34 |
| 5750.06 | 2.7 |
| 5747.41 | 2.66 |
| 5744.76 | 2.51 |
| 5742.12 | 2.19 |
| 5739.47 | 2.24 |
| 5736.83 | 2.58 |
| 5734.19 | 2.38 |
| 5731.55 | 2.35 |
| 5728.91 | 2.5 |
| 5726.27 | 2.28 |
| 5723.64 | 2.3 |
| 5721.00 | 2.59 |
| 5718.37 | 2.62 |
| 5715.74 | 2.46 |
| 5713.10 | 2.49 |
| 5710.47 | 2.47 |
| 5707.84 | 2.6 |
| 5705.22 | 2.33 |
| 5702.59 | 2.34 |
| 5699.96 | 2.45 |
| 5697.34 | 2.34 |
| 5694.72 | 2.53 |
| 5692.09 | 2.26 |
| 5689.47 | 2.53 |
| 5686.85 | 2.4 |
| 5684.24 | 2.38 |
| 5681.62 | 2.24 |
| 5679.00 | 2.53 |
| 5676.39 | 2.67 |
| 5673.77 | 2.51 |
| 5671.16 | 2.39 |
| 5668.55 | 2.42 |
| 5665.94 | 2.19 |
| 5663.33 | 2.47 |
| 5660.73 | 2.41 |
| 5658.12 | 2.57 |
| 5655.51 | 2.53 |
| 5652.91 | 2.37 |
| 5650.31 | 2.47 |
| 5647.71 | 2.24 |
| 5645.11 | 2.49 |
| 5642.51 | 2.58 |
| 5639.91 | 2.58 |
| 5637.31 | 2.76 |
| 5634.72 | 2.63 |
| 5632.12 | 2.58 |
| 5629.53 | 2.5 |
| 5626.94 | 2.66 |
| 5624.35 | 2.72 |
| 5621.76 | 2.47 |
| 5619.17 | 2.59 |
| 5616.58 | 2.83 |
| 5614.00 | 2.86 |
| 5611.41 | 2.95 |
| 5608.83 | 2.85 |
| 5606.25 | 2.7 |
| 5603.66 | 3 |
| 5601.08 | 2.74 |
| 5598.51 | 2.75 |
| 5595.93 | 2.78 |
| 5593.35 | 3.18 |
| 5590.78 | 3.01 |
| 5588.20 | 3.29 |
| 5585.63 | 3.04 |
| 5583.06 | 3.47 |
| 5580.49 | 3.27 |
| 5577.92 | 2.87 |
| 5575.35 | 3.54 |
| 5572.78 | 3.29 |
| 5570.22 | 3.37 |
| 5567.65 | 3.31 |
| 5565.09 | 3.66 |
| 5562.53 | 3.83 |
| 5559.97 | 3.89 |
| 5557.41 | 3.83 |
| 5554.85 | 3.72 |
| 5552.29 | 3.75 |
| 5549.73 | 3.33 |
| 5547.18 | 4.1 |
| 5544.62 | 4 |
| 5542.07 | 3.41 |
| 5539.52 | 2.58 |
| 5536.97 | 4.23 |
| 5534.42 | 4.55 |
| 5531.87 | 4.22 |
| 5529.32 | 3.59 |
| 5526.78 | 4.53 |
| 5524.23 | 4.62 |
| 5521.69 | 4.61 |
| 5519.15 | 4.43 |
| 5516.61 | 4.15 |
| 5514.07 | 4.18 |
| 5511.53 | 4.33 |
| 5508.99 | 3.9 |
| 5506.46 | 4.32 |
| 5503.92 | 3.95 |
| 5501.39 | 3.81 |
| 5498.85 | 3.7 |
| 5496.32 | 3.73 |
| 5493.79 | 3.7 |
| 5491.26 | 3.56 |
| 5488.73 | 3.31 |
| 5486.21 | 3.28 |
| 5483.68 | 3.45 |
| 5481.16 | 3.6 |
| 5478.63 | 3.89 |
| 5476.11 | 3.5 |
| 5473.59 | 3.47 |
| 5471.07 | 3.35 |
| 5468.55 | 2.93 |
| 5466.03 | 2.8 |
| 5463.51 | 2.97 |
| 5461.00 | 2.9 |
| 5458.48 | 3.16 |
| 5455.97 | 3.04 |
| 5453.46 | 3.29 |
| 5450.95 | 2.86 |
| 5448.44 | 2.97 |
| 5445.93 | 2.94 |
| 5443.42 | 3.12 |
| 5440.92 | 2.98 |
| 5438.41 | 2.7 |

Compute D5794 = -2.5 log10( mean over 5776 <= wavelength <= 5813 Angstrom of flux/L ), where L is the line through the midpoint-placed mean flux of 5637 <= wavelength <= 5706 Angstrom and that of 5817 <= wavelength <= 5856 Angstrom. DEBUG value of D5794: 0.119 mag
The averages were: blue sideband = 2.44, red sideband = 2.46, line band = 2.2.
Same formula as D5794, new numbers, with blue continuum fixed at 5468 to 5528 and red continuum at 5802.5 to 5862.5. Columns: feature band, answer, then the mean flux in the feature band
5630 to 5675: 0.26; 2.48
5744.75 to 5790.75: 0.14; 2.33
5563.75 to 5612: 0.11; 3.11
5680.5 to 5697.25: 0.25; 2.39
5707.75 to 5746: 0.16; 2.43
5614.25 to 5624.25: 0.24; 2.66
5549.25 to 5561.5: -0.04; 3.73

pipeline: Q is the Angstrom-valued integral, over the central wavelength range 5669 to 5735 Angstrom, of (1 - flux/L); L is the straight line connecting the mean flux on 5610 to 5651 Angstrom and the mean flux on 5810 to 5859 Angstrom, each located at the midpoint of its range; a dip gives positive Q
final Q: 3.3 Angstrom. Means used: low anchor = 2.62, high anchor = 2.46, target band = 2.44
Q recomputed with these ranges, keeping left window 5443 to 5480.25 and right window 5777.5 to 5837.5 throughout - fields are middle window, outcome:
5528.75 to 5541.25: -3.6 Angstrom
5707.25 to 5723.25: 0.0 Angstrom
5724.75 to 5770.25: 1.7 Angstrom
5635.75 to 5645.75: 0.4 Angstrom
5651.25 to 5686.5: 2.7 Angstrom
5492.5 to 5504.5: -2.8 Angstrom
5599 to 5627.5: 0.2 Angstrom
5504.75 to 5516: -4.2 Angstrom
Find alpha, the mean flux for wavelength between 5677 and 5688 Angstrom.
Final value 2.41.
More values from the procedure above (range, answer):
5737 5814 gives 2.26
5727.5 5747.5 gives 2.41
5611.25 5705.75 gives 2.5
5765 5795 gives 2.29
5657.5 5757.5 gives 2.42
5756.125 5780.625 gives 2.25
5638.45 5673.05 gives 2.44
